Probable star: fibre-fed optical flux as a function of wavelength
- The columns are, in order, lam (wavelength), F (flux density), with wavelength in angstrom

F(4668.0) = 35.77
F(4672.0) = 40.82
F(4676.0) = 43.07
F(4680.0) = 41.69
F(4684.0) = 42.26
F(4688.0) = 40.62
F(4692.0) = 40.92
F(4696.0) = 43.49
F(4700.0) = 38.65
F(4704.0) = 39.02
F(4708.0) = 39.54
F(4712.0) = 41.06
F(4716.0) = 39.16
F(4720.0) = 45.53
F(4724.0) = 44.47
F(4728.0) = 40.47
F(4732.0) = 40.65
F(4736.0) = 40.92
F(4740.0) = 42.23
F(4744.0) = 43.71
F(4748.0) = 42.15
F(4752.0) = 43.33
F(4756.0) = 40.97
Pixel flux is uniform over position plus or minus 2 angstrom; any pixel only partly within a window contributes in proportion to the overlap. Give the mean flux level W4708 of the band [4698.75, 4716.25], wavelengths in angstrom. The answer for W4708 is 39.6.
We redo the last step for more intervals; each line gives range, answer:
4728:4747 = 41.7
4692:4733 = 41.2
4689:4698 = 42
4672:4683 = 42.1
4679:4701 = 41.4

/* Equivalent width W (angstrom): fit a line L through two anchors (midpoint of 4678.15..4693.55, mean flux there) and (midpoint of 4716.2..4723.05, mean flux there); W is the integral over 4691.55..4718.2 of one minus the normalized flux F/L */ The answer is 1.5 angstrom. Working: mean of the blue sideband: 41.4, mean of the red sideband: 43.7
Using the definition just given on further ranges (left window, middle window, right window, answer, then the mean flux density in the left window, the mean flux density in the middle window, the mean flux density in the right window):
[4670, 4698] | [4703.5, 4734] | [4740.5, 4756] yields 0.7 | 41.8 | 41.3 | 42.7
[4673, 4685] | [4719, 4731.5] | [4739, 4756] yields -0.1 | 42.2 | 43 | 42.7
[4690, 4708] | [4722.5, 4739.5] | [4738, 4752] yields 0.2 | 40.4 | 41.6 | 42.8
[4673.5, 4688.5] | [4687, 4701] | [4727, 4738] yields 0.2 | 42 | 41.1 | 40.7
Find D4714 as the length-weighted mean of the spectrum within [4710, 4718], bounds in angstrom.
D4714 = 40.1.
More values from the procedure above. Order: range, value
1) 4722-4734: 41.9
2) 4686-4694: 40.8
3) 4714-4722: 42.3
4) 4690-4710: 40.3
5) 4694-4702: 41.1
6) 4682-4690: 41.4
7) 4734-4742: 41.6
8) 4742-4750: 42.9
